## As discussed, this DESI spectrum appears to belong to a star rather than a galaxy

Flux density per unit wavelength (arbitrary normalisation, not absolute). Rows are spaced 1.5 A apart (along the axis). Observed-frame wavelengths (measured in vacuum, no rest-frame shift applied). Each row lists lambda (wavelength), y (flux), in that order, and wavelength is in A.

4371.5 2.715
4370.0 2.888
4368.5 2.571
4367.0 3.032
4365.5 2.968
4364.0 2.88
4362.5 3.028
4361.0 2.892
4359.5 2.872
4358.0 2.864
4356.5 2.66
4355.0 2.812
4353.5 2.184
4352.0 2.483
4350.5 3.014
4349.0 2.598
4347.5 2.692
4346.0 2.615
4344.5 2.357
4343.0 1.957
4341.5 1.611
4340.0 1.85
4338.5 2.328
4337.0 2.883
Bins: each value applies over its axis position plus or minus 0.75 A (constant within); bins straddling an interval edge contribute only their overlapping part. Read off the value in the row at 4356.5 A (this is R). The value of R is 2.66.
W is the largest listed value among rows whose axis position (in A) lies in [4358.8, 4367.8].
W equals 3.032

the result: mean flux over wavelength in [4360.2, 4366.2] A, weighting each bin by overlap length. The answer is 2.94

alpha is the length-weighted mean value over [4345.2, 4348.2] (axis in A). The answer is 2.65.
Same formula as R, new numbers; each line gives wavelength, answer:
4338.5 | 2.328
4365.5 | 2.968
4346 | 2.615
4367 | 3.032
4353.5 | 2.184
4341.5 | 1.611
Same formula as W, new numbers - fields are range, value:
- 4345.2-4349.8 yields 2.692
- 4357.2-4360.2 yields 2.872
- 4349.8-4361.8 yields 3.014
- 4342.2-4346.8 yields 2.615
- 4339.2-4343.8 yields 1.957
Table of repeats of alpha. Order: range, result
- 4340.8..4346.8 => 2.14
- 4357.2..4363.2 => 2.91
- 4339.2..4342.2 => 1.74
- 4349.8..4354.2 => 2.56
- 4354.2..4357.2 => 2.73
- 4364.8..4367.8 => 2.99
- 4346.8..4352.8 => 2.69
